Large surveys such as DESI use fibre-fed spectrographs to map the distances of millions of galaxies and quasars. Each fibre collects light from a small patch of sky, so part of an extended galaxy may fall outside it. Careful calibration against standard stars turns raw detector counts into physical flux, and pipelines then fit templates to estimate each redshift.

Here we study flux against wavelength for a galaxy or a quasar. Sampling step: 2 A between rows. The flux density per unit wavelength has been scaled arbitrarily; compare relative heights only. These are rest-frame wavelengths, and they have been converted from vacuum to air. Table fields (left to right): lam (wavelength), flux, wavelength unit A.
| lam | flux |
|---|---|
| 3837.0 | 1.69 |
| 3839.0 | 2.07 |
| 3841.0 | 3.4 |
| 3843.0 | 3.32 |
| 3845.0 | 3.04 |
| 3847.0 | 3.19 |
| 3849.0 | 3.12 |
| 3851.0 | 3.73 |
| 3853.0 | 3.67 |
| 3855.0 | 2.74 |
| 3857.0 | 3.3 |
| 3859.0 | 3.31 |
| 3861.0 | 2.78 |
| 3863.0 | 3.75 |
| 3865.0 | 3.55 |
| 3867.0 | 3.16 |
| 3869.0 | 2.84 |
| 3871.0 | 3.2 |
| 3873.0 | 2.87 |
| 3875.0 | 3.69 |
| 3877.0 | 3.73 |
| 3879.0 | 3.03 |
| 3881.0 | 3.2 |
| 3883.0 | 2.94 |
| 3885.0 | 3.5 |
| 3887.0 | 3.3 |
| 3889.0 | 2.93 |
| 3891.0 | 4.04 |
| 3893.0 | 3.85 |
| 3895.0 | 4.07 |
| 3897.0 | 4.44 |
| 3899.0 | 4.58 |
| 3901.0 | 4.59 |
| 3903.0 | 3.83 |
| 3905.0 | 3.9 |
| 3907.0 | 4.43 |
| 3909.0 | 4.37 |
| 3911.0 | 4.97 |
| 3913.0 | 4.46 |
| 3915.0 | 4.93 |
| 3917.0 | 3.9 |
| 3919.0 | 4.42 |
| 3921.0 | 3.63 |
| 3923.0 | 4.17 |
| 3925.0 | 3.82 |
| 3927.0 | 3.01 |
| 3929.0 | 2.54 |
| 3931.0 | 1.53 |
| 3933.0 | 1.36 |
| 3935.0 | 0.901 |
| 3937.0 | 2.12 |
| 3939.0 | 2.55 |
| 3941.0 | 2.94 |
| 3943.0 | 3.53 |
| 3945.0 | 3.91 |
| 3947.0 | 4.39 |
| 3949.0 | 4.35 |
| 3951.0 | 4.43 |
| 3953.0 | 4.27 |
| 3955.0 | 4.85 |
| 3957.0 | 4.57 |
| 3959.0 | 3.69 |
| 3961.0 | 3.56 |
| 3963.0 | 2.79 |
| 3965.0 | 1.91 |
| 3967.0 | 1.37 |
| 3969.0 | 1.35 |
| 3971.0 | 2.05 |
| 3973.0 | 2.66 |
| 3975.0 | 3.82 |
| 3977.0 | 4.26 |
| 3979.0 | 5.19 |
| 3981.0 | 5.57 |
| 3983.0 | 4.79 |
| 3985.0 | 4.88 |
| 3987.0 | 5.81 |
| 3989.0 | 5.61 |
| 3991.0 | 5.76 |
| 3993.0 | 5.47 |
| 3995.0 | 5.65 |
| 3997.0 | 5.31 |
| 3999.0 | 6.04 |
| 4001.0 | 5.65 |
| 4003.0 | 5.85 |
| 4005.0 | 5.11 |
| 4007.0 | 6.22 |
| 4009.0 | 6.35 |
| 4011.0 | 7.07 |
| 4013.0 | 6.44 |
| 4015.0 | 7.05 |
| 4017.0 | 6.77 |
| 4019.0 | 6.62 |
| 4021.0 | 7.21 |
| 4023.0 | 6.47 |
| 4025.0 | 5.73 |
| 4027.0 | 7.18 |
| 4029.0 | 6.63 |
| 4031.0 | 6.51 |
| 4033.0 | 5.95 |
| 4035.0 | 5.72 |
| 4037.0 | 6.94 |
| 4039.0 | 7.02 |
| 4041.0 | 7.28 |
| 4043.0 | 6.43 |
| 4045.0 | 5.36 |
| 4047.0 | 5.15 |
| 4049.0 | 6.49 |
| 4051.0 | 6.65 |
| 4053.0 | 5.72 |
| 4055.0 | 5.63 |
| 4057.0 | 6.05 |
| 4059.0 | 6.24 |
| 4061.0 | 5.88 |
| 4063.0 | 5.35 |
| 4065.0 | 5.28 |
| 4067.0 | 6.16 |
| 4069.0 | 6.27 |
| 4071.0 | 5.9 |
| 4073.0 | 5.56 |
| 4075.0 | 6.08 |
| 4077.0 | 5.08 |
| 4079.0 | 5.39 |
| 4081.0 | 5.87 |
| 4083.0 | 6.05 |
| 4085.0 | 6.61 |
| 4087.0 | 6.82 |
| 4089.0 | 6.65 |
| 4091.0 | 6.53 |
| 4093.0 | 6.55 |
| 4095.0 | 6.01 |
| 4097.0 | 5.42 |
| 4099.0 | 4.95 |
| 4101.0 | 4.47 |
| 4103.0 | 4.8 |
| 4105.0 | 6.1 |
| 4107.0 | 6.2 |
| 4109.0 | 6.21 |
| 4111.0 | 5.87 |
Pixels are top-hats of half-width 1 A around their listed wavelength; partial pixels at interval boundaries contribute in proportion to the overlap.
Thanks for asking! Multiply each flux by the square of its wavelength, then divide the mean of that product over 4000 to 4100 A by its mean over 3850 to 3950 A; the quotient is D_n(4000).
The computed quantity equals 1.90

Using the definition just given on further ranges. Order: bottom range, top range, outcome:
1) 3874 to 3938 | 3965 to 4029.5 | 1.56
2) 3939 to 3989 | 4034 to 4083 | 1.65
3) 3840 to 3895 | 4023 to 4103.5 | 2.00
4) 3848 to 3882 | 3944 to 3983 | 1.18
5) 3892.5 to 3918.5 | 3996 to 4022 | 1.52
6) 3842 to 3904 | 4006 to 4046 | 2.04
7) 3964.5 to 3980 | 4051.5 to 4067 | 2.12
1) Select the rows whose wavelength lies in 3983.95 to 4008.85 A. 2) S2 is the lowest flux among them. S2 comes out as 4.88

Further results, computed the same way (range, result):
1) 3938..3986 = 1.35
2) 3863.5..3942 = 0.901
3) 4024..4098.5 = 5.08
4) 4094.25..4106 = 4.47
